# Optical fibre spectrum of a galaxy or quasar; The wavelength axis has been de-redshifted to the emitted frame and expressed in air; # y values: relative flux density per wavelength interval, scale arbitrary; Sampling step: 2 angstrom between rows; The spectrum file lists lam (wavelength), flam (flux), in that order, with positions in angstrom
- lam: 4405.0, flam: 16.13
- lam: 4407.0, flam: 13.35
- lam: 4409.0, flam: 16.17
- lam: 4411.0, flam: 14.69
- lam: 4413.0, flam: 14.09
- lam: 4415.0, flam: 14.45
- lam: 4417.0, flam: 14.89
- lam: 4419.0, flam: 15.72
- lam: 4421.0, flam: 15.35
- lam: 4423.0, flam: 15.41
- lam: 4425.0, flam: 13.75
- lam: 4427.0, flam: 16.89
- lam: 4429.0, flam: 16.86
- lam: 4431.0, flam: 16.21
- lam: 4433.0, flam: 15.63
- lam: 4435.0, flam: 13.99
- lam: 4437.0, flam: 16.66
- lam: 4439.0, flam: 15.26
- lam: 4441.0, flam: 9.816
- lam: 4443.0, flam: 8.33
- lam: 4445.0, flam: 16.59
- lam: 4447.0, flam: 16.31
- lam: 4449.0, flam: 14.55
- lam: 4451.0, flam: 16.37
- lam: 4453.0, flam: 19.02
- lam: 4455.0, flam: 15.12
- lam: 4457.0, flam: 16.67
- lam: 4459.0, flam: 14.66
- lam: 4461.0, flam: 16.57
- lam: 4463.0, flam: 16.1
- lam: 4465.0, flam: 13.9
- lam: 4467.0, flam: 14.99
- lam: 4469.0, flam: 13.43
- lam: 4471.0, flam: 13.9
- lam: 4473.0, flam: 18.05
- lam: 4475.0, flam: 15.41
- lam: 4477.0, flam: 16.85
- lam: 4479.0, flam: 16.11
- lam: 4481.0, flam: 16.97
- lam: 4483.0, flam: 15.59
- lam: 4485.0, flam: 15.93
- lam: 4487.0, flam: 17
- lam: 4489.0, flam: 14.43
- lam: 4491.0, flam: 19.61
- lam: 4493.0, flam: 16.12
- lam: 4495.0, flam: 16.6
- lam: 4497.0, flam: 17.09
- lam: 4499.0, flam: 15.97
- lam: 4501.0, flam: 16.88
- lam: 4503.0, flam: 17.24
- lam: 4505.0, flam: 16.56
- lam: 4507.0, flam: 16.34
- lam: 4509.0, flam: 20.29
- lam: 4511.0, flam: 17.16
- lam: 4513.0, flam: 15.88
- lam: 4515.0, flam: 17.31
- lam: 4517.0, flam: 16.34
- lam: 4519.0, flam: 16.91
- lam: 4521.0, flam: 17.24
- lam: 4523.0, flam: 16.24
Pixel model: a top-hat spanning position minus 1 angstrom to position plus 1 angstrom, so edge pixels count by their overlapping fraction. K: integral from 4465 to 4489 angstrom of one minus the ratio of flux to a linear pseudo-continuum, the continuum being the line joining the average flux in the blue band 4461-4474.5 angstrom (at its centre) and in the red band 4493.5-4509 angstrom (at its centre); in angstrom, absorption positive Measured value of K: -0.1 angstrom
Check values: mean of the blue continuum 15.2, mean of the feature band 15.7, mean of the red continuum 16.9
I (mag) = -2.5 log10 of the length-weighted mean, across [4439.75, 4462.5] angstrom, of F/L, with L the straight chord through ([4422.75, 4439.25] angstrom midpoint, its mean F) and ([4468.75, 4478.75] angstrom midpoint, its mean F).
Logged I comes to 0.05 mag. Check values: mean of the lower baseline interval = 15.7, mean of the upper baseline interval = 15.7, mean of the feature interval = 14.9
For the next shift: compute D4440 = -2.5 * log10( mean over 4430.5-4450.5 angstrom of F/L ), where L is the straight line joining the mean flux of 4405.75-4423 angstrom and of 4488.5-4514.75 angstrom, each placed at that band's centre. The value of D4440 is 0.09 mag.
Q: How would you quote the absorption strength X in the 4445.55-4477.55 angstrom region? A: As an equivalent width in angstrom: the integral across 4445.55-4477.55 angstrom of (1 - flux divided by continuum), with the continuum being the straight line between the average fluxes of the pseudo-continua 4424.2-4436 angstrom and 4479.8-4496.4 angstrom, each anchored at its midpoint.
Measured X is 0.7 angstrom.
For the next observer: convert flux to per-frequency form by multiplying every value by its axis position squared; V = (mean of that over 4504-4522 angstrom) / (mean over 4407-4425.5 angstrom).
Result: 1.20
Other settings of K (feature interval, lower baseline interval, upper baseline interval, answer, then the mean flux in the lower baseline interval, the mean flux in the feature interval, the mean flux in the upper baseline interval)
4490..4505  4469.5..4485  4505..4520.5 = -0.3 angstrom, 16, 17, 17.1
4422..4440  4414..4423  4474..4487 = -0.3 angstrom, 15.1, 15.6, 16.2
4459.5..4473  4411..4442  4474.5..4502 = 0.8 angstrom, 15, 15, 16.5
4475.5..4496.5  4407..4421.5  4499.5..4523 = 0.0 angstrom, 14.9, 16.5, 17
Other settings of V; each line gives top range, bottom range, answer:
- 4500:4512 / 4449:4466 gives 1.11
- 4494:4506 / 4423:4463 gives 1.12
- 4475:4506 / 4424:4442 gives 1.13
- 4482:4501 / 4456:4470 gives 1.10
